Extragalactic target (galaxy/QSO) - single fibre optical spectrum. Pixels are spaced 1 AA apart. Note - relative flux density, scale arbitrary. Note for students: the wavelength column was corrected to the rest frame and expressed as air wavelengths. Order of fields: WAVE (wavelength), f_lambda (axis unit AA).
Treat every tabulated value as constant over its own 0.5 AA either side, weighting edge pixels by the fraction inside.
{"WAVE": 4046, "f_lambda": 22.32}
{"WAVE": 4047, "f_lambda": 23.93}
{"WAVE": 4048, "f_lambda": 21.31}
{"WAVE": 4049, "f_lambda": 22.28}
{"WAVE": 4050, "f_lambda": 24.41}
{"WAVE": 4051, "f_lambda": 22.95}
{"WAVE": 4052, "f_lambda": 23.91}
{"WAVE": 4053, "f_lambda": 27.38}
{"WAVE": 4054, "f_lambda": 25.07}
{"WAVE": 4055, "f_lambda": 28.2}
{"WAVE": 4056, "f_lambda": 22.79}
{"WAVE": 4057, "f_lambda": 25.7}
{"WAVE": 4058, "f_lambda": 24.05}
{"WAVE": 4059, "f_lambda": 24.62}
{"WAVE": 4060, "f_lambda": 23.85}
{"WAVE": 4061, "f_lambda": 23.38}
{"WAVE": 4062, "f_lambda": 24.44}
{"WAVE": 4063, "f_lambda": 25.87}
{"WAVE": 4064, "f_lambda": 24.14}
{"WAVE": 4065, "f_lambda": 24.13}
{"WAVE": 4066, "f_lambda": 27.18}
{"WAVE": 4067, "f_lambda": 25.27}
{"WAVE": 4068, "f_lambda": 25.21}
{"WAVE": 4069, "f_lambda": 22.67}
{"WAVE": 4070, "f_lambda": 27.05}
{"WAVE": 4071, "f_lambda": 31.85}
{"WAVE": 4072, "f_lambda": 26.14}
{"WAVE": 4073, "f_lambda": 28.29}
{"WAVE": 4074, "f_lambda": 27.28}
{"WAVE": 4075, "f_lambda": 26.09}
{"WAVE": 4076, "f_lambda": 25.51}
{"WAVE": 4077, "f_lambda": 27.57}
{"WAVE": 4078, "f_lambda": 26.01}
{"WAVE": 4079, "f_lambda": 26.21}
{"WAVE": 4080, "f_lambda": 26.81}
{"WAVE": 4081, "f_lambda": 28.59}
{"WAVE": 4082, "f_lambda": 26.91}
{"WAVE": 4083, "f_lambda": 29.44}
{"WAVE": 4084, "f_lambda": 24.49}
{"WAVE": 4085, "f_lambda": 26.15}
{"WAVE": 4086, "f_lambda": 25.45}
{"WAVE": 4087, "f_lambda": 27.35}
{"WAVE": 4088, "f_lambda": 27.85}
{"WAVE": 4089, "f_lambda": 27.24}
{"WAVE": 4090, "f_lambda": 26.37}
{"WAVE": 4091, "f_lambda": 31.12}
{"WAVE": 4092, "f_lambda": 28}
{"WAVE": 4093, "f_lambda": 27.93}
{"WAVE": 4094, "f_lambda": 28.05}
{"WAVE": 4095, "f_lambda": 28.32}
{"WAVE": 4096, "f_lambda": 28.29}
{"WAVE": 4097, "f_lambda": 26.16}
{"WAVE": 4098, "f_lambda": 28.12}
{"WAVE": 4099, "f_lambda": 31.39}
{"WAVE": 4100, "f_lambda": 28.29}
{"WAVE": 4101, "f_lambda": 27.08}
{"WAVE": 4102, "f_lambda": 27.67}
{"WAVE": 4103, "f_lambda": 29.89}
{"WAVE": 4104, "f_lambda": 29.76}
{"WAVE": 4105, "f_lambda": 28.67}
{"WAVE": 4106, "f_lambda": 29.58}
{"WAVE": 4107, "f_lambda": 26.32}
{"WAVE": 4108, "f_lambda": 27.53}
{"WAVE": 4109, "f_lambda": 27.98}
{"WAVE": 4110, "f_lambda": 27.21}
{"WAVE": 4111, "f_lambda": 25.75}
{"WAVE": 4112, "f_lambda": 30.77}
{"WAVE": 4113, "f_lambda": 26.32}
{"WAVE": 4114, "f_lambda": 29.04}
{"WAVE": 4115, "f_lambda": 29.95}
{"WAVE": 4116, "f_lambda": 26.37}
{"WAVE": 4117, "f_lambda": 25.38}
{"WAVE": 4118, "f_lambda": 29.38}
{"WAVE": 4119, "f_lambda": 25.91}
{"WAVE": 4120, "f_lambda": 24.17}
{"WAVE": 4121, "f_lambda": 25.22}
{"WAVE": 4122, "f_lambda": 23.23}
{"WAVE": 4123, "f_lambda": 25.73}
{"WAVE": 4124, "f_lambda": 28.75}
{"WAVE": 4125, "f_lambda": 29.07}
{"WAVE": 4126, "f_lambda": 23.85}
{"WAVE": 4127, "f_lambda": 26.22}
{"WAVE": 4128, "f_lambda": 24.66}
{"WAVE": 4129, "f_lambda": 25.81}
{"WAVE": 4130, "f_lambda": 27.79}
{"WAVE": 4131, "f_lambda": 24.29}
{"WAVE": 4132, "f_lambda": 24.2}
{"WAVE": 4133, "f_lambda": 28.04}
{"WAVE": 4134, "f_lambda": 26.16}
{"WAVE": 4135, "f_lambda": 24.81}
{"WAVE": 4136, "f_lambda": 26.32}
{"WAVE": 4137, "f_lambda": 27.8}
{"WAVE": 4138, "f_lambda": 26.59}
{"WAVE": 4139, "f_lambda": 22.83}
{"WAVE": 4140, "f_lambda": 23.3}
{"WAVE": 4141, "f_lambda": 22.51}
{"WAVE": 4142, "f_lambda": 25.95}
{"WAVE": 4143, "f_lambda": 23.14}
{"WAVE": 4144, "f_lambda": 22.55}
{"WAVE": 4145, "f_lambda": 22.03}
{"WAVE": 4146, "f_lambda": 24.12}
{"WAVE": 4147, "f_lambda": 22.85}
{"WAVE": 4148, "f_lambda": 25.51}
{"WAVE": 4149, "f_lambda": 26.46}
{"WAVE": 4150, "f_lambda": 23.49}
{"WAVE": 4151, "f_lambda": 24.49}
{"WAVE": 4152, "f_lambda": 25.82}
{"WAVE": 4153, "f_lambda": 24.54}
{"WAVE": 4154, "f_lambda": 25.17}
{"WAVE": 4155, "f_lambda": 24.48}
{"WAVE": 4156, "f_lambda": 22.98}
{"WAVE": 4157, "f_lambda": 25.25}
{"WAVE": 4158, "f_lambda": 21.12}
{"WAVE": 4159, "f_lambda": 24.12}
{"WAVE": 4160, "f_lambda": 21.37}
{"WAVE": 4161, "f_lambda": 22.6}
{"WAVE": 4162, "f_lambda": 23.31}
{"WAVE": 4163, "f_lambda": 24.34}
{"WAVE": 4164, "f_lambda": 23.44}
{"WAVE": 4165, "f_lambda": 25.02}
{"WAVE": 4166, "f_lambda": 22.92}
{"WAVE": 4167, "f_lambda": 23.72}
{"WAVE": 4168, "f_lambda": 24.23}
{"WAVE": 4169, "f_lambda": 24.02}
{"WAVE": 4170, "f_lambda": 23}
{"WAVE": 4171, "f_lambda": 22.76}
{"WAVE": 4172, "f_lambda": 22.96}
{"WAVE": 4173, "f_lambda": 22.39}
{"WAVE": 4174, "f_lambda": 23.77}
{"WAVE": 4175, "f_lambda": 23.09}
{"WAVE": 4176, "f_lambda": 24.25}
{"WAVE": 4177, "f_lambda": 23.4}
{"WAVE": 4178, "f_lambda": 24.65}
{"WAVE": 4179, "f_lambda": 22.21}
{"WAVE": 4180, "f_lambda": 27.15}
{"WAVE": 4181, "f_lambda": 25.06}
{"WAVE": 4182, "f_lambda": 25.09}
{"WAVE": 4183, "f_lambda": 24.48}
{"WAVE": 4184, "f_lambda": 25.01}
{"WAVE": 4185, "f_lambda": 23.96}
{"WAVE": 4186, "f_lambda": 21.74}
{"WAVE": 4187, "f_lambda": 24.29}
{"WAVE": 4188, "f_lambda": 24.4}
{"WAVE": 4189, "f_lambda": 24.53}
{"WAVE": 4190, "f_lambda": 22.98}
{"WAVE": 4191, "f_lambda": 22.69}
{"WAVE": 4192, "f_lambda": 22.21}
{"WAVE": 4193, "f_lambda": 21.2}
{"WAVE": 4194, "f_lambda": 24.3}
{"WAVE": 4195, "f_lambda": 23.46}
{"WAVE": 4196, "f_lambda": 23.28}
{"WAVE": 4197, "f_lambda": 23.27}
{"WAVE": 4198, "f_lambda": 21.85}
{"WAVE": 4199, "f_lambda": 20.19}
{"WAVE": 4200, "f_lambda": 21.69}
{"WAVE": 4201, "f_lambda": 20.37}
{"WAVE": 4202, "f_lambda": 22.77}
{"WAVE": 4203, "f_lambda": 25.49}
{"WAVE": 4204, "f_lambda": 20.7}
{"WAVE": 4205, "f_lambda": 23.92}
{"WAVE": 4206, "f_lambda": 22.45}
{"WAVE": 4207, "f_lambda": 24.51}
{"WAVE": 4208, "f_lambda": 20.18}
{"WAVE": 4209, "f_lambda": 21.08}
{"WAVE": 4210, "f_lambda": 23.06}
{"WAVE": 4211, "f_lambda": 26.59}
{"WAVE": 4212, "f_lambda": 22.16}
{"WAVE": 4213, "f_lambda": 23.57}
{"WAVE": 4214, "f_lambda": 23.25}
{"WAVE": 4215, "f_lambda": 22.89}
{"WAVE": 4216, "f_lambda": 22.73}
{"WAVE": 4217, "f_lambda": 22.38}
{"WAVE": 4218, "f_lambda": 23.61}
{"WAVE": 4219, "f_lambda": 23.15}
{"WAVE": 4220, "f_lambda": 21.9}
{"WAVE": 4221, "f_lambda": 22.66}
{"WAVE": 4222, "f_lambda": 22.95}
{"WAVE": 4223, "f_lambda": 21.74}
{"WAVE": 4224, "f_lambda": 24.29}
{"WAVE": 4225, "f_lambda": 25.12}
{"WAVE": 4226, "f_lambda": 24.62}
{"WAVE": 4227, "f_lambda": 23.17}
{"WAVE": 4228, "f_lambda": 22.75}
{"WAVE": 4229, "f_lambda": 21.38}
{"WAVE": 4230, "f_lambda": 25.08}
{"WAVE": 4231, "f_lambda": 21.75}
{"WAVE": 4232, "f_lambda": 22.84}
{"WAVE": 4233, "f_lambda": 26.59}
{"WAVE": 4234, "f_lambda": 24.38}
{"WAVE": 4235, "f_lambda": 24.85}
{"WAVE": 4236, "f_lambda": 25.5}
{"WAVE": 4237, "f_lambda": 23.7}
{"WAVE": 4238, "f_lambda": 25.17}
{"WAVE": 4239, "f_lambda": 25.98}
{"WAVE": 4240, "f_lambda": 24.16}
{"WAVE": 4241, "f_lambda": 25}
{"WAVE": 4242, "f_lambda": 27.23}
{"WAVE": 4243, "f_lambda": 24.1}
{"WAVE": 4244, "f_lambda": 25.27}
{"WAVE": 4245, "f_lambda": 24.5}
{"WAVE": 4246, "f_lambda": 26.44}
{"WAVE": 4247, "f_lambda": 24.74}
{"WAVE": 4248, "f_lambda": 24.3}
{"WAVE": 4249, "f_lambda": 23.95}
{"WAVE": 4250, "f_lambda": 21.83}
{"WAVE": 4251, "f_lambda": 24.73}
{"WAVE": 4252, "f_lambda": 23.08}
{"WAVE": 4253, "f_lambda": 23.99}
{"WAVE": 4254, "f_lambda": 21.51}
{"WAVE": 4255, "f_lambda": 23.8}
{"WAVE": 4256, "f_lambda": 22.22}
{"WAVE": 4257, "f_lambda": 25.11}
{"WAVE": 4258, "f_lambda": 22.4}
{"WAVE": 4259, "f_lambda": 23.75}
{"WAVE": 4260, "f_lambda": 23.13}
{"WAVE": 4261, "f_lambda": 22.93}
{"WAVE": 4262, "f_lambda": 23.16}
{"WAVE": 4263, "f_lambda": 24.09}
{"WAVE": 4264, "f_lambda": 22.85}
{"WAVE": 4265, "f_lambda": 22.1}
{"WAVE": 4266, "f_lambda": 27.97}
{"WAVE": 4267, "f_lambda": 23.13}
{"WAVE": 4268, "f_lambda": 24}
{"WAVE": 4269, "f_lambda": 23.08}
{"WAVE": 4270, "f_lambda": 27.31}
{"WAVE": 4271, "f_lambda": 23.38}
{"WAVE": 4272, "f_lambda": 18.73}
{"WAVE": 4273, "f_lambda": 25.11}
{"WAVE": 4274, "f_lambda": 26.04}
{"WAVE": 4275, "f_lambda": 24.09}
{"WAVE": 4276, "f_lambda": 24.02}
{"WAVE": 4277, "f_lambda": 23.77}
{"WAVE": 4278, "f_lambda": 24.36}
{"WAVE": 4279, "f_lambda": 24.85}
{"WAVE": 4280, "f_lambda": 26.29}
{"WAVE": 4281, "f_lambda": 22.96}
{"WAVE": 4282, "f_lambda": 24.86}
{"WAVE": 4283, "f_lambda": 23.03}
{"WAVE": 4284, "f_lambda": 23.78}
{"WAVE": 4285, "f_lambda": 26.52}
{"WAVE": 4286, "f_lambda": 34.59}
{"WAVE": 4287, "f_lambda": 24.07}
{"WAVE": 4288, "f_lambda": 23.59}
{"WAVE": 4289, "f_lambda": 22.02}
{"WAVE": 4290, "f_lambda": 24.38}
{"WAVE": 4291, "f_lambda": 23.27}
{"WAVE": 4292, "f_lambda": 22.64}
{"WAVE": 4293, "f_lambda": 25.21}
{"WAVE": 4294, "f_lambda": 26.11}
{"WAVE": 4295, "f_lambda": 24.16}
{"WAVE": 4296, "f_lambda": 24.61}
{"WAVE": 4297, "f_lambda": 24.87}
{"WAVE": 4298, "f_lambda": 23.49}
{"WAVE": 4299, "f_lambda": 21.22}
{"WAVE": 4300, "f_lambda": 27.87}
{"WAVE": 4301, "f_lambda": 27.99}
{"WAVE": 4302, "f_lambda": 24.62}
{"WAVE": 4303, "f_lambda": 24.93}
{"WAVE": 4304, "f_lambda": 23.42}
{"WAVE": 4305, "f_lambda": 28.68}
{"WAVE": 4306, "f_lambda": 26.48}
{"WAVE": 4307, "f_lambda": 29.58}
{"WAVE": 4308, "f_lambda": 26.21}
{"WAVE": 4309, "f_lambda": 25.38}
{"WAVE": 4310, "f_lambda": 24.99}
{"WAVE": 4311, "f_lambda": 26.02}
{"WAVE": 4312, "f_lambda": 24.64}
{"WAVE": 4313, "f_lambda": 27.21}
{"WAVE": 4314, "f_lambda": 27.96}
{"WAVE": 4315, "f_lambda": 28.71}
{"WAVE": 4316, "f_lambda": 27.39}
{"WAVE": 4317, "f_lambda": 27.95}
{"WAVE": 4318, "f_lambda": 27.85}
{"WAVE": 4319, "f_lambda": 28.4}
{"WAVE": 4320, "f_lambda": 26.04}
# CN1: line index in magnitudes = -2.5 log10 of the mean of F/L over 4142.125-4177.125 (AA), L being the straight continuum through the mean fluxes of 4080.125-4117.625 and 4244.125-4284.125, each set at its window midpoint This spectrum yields 0.117 mag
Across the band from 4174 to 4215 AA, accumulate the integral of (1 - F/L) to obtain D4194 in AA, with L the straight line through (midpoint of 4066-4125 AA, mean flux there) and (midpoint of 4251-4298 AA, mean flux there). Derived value 3.7 AA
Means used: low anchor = 27.3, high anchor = 24.1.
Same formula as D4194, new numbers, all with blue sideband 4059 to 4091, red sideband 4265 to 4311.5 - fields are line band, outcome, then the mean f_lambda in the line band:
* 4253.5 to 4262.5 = 0.7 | 23.1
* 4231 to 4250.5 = 0.4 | 24.7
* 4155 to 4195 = 3.2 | 23.6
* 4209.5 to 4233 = 1.9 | 23.3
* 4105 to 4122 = -0.7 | 27.2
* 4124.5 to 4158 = 1.3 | 24.9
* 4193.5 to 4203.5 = 1.1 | 22.7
